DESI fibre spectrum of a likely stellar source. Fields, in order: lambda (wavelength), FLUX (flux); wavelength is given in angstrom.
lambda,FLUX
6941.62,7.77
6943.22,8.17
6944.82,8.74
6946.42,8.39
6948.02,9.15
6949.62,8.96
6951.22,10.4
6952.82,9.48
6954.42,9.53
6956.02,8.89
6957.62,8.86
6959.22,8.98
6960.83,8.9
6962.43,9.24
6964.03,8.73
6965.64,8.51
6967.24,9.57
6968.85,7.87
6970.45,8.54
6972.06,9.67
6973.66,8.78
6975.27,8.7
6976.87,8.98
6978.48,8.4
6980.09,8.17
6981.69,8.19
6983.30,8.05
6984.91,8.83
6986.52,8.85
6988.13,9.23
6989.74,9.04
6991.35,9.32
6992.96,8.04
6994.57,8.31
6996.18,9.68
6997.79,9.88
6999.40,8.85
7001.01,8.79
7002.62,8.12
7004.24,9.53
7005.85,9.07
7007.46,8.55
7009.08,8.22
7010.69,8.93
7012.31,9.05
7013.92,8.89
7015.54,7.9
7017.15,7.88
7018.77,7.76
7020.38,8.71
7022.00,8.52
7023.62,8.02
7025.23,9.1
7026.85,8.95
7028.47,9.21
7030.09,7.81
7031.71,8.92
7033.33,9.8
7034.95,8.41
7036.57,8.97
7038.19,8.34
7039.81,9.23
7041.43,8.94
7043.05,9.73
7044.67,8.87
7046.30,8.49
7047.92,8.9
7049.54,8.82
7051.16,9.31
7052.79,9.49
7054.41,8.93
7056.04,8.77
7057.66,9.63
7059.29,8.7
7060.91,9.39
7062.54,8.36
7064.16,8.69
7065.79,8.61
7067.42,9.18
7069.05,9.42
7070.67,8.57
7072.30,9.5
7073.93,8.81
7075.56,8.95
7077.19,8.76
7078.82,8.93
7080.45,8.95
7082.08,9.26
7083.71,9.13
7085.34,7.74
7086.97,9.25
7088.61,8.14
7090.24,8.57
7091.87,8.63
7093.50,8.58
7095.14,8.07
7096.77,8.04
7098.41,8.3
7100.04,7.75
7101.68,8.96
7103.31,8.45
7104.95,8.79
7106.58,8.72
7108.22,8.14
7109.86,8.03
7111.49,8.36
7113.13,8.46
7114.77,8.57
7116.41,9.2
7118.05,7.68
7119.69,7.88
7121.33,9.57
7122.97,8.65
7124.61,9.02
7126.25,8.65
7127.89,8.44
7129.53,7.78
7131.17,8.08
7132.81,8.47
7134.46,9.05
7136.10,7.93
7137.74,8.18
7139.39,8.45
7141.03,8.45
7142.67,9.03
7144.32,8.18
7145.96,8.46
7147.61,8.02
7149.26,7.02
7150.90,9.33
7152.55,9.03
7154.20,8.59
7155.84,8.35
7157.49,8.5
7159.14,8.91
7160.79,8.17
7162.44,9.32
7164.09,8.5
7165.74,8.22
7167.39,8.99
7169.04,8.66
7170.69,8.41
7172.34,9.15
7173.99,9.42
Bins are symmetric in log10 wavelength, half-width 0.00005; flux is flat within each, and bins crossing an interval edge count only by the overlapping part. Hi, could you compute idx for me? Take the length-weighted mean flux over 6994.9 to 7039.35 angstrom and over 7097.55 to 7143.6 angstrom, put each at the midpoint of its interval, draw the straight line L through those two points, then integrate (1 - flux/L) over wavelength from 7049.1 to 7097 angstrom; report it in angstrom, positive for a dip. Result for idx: -1.4 angstrom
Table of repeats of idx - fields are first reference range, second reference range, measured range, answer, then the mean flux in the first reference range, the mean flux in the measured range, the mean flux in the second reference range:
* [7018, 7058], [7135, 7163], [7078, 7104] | 0.4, 8.86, 8.55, 8.46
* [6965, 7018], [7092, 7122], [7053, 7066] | -0.6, 8.74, 8.93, 8.42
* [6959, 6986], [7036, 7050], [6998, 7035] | 0.7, 8.71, 8.68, 8.93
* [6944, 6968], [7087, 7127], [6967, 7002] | 0.7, 9.09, 8.79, 8.48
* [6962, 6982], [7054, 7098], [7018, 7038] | 0.2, 8.72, 8.67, 8.79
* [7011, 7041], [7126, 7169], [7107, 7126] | 0.0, 8.65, 8.51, 8.47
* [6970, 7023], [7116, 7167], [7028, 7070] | -1.6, 8.71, 8.96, 8.49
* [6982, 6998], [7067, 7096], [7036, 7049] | -0.2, 8.86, 8.93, 8.8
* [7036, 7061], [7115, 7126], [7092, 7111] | 0.9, 9.02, 8.36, 8.66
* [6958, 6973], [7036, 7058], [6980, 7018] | 0.9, 8.89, 8.73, 9.02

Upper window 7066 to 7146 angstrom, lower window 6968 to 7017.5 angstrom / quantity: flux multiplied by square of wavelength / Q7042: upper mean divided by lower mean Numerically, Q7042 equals 1.01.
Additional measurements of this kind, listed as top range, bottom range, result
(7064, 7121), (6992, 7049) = 1.00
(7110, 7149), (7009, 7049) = 1.00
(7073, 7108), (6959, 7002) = 1.01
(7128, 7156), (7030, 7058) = 0.96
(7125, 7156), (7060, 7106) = 0.98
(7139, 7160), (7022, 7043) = 0.99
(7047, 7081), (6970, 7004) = 1.04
